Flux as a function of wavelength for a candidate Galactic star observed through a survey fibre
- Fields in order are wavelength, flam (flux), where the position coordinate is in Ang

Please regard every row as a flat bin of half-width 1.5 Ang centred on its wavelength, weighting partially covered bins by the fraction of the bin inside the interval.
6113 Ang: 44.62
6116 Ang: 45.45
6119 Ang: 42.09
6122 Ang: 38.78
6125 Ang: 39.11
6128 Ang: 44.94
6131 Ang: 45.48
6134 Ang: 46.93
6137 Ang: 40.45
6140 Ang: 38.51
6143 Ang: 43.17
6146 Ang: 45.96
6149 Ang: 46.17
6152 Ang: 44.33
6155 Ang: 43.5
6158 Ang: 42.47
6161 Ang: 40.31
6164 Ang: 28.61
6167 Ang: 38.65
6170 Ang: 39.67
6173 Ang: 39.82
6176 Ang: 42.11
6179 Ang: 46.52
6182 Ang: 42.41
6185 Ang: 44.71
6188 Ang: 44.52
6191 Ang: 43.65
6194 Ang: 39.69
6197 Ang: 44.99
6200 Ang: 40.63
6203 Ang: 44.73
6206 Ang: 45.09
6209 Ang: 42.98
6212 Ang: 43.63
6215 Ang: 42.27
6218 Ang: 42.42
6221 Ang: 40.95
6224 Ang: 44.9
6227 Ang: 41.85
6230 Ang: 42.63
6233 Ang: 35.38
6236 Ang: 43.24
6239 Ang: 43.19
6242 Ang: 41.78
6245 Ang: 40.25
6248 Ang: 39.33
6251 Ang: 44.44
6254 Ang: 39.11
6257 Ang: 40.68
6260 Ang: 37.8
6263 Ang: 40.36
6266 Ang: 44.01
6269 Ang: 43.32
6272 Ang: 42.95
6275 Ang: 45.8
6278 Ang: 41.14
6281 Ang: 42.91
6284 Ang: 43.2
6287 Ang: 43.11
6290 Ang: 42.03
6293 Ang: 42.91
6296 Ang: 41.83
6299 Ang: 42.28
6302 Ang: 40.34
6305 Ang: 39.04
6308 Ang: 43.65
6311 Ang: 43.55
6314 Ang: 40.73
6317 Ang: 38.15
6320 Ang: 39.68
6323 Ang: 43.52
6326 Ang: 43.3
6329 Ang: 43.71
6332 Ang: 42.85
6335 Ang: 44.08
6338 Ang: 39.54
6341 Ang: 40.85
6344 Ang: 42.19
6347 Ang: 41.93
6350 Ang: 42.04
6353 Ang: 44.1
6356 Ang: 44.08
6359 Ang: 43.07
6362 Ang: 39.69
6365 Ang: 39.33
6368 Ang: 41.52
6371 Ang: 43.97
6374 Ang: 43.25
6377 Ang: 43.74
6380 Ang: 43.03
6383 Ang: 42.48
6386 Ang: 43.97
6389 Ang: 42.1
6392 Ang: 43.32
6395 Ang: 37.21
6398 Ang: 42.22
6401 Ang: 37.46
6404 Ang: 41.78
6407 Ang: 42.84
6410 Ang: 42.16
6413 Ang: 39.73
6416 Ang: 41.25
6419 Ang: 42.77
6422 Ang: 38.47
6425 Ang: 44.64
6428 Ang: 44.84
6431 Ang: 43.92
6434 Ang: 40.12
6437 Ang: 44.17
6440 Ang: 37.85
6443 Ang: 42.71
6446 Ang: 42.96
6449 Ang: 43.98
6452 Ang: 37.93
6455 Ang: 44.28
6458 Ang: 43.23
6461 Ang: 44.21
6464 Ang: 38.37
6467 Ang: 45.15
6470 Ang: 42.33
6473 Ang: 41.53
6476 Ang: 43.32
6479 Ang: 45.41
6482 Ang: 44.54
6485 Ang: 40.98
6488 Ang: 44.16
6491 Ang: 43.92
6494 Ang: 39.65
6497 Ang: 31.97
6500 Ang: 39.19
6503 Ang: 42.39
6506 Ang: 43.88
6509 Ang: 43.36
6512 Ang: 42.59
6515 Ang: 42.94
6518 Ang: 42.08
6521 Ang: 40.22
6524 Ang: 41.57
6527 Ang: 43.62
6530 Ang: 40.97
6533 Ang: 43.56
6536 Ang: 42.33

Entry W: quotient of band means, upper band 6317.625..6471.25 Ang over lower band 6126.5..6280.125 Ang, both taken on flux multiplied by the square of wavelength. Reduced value 1.06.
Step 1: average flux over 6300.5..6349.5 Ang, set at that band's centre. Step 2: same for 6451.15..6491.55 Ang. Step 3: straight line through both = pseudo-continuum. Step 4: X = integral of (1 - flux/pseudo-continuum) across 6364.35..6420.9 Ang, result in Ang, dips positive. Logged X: 0.57 Ang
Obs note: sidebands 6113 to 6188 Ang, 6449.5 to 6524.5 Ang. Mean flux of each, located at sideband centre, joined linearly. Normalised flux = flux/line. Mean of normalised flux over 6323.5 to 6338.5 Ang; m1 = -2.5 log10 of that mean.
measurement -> -0.02 mag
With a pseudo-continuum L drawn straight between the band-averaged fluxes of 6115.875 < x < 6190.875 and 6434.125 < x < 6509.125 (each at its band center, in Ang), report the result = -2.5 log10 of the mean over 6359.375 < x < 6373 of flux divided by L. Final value 0.02 mag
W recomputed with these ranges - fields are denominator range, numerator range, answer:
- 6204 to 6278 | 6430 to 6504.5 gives 1.07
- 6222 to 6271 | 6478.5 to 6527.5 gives 1.09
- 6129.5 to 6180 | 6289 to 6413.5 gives 1.07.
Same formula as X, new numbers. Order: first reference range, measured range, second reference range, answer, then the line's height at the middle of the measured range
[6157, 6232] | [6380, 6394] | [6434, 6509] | -0.26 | 42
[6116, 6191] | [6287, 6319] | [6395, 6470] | 0.38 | 42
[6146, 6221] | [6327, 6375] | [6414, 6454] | -0.21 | 42.1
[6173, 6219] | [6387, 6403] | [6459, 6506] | 0.64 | 42.3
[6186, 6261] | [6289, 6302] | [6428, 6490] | 0.05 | 42.2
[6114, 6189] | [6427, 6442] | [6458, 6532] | -0.01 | 42.1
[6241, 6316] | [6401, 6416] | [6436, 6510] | 0.28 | 42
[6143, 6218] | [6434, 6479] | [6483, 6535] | -0.61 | 41.8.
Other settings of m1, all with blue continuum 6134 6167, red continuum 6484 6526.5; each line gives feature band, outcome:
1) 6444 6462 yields -0.03 mag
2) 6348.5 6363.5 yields -0.03 mag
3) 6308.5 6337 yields -0.02 mag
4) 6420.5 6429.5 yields -0.03 mag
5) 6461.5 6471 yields -0.02 mag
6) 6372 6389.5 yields -0.04 mag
